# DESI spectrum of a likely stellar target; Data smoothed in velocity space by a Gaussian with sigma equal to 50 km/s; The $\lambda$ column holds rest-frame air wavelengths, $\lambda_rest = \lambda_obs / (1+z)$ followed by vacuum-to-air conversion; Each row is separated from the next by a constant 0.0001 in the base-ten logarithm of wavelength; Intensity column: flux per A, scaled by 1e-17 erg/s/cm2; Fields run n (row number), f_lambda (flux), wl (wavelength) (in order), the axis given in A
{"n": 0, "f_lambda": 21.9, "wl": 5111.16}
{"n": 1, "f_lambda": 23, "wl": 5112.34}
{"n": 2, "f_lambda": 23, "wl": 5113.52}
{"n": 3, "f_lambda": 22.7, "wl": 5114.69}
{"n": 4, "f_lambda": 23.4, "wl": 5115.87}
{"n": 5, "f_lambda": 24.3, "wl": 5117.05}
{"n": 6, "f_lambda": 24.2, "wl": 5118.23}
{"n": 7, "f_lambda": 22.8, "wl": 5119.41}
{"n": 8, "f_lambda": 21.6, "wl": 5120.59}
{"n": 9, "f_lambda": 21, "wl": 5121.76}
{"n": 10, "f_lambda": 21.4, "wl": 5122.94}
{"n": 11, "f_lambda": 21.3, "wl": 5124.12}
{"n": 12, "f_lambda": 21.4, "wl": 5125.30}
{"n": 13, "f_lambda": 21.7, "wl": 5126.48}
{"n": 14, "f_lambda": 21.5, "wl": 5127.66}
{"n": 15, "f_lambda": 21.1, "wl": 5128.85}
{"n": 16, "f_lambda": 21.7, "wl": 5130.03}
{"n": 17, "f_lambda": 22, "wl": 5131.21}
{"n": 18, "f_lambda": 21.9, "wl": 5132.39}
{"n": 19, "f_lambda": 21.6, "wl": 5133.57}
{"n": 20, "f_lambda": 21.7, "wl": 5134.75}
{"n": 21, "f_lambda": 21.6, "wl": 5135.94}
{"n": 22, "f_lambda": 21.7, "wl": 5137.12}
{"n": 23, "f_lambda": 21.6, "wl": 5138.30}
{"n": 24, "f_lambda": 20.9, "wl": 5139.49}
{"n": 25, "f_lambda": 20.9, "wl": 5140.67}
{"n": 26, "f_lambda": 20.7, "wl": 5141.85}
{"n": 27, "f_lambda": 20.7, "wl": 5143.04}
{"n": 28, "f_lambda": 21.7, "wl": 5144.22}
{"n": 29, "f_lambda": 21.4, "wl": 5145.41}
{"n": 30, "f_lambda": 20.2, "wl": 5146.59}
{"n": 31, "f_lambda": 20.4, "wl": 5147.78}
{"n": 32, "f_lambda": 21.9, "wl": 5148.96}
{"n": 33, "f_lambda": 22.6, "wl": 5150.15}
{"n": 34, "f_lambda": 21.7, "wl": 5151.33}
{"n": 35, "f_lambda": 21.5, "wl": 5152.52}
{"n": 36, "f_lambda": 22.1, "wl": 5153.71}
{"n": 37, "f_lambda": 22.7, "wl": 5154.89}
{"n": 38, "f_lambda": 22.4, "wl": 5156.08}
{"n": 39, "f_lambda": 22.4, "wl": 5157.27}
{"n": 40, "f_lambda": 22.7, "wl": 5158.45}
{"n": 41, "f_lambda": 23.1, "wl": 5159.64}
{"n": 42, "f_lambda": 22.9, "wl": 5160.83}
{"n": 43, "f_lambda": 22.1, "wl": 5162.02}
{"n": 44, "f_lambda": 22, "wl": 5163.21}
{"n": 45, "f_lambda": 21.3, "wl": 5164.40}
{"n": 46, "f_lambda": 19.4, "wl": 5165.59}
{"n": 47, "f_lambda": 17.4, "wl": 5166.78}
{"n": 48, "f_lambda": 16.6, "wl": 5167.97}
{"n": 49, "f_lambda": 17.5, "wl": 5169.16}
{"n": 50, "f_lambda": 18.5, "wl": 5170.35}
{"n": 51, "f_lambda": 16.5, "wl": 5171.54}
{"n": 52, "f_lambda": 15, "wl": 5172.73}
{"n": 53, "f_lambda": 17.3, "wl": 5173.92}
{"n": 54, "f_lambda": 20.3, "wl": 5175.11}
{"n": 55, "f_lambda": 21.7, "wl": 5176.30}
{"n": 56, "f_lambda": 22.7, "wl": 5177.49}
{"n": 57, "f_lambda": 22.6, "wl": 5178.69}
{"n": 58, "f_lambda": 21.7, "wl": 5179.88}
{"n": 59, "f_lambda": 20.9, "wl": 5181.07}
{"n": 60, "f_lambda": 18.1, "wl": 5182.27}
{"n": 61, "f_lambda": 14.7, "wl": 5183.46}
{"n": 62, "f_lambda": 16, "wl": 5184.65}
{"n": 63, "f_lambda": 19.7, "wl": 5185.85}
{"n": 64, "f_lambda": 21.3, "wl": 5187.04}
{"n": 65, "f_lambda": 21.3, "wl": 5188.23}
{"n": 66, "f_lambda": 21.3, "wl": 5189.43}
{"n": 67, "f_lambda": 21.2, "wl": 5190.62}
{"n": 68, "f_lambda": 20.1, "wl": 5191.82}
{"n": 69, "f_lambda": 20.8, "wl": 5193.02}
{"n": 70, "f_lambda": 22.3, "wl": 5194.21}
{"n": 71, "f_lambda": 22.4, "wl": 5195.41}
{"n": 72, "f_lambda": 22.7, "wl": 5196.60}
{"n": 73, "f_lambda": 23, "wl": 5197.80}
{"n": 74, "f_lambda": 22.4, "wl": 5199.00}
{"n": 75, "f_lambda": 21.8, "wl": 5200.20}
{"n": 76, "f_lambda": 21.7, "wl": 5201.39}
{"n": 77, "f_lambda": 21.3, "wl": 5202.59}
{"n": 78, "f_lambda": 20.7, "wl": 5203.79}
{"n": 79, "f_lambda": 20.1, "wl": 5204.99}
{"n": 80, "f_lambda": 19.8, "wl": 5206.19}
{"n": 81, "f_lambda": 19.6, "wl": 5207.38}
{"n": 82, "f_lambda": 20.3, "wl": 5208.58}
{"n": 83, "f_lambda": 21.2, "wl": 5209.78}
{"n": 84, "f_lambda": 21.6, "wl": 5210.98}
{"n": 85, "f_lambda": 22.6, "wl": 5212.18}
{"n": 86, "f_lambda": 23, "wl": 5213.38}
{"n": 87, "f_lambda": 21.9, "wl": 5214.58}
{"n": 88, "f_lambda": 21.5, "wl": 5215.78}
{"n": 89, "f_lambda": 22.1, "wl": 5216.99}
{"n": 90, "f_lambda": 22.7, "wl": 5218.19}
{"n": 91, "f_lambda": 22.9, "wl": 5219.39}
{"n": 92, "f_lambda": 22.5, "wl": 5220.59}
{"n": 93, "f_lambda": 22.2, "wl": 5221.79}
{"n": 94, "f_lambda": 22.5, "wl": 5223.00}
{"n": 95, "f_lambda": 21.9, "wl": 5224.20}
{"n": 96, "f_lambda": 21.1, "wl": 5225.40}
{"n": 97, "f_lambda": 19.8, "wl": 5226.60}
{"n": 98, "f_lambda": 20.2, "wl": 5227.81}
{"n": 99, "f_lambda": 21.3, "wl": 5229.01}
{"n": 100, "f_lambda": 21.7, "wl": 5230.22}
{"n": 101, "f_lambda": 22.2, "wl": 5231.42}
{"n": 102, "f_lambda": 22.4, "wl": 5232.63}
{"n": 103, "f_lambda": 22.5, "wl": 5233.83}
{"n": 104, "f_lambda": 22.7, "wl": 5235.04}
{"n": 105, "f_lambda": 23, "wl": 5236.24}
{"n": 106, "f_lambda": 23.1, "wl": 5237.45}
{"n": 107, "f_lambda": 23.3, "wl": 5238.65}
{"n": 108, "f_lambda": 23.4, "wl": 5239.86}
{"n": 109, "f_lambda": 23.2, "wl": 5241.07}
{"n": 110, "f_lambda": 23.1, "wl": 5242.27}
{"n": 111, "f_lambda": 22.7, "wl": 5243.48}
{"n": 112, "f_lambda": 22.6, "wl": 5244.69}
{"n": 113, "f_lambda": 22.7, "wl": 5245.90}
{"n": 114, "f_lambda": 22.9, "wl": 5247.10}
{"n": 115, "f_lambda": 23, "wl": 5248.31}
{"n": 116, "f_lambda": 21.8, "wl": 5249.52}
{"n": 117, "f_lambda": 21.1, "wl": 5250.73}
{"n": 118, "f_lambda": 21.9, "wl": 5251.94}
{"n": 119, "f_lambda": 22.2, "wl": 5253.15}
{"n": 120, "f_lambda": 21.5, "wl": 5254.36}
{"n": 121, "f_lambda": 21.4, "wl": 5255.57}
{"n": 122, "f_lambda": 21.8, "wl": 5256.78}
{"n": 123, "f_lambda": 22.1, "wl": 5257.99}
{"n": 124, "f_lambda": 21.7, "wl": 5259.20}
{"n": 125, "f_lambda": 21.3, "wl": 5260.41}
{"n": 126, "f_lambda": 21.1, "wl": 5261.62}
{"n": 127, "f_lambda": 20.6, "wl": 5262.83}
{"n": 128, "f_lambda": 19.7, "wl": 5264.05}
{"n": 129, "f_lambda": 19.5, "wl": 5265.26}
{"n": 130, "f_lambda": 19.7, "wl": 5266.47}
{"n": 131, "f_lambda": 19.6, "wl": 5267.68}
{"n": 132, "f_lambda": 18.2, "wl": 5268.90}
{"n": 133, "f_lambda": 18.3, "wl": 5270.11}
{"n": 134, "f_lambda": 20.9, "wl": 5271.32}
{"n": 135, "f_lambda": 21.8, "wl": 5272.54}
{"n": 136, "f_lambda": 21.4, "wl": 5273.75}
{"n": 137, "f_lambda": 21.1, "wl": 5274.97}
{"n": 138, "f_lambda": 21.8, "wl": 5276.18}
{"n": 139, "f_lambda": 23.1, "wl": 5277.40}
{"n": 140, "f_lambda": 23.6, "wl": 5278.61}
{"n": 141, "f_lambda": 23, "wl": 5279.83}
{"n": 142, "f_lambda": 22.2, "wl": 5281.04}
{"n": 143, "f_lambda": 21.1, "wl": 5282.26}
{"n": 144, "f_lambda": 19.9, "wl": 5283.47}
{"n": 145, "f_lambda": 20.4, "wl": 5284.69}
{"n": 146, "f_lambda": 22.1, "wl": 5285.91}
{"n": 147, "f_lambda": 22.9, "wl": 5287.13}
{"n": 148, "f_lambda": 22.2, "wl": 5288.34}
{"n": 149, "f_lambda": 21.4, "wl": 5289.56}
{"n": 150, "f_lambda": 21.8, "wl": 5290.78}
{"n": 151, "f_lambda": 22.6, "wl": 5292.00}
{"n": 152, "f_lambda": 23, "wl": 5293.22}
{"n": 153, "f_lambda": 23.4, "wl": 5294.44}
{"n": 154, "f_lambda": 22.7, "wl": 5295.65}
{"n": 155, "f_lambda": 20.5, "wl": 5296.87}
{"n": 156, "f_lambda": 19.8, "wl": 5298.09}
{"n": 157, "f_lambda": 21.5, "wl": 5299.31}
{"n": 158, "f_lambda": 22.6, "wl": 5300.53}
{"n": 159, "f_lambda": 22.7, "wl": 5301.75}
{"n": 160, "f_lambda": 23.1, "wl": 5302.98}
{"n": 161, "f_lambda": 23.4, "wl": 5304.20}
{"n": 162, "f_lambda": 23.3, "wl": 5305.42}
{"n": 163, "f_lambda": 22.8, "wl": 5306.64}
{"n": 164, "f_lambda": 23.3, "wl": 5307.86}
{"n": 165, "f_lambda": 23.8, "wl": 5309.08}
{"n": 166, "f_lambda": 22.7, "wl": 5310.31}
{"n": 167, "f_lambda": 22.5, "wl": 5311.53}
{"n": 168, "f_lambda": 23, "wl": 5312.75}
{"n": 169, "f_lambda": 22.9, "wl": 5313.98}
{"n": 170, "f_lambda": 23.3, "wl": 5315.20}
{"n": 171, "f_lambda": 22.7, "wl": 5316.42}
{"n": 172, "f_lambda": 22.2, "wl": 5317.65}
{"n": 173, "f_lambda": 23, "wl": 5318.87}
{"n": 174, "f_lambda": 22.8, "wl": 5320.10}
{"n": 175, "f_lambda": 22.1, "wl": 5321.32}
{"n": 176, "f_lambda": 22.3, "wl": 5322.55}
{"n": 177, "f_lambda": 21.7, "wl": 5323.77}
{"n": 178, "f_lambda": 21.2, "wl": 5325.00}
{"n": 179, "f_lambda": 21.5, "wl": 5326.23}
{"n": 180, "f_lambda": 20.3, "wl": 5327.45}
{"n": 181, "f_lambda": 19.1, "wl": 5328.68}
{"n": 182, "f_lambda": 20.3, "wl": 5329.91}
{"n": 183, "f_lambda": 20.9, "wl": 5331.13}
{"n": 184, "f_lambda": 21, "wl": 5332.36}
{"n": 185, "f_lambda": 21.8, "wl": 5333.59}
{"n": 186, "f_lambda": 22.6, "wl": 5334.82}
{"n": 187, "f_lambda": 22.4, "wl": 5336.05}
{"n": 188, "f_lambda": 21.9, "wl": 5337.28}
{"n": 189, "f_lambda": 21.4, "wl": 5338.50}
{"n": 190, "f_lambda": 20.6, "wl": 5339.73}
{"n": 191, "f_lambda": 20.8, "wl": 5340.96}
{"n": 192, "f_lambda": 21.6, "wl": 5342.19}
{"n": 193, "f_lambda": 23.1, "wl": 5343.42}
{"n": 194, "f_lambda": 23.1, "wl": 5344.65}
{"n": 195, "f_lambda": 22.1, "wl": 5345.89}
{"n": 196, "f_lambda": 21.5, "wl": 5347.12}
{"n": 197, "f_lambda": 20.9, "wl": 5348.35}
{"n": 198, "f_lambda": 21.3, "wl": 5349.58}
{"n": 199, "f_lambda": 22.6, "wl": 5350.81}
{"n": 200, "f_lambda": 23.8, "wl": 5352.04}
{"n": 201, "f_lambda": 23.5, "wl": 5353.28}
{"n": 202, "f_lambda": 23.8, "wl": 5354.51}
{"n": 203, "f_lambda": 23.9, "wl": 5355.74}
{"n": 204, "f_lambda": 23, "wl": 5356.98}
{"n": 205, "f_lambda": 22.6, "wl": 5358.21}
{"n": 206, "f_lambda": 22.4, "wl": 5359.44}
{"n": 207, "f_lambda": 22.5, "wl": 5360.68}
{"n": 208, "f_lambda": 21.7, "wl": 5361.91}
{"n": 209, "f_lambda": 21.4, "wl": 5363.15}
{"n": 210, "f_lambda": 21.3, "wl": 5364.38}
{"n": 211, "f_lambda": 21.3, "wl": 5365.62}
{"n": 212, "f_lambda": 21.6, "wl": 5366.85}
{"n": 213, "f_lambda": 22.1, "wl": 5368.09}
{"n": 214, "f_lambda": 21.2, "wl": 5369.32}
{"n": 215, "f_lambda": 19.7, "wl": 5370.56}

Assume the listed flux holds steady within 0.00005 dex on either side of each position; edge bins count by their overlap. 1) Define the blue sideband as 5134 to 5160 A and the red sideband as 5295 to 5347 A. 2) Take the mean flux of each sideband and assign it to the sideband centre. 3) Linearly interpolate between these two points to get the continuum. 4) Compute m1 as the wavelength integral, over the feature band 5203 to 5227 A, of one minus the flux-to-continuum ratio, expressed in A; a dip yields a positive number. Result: 0.33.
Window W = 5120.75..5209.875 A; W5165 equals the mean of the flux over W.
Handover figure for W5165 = 20.8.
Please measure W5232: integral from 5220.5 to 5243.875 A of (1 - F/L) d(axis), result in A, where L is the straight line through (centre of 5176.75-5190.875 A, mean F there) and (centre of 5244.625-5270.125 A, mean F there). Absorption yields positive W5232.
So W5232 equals -1.6 A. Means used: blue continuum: 20.1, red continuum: 21.2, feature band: 22.2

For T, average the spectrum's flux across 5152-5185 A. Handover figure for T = 20.1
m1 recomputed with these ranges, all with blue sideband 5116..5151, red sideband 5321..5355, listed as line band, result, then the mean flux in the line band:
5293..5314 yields -0.8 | 22.6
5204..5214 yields 0.3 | 21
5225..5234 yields 0.1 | 21.4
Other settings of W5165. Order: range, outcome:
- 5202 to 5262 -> 21.9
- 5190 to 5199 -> 21.8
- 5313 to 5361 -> 22.1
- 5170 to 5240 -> 21.1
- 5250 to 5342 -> 21.7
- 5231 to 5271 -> 21.7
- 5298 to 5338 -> 22.2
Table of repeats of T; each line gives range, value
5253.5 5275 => 20.7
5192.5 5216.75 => 21.5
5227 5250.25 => 22.5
